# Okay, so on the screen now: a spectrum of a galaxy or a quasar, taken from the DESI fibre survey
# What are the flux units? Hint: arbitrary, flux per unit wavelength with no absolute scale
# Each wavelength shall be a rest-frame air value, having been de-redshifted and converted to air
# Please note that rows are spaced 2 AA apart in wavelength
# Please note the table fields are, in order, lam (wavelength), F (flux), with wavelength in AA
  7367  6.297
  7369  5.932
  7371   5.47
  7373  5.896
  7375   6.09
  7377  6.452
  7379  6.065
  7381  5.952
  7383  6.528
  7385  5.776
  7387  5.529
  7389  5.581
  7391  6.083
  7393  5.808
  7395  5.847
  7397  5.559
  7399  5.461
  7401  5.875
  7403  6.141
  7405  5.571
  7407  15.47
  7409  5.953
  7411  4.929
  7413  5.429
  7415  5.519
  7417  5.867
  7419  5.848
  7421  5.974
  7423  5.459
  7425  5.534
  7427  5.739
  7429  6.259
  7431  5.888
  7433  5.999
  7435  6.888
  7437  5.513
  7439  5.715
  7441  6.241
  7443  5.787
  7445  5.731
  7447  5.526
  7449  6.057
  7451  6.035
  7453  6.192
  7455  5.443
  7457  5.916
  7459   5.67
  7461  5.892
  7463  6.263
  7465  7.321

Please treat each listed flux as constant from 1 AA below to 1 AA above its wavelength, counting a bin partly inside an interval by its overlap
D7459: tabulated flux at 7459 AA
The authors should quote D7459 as 5.67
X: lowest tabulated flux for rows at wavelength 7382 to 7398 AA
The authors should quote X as 5.529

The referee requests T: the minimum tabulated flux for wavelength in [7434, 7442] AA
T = 5.513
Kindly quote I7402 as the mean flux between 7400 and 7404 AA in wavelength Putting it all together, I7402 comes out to 6.01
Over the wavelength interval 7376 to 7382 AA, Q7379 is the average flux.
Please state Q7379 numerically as 6.16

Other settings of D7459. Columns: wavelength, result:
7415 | 5.519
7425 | 5.534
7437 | 5.513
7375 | 6.09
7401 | 5.875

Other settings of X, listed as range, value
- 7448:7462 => 5.443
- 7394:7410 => 5.461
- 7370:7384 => 5.47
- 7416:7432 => 5.459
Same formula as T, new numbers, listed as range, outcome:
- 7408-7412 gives 4.929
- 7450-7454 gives 6.035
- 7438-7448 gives 5.526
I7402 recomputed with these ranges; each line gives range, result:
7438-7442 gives 5.98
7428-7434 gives 6.05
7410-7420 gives 5.52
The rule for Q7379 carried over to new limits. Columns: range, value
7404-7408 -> 10.5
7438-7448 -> 5.8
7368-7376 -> 5.85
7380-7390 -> 5.87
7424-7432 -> 5.86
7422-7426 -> 5.5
